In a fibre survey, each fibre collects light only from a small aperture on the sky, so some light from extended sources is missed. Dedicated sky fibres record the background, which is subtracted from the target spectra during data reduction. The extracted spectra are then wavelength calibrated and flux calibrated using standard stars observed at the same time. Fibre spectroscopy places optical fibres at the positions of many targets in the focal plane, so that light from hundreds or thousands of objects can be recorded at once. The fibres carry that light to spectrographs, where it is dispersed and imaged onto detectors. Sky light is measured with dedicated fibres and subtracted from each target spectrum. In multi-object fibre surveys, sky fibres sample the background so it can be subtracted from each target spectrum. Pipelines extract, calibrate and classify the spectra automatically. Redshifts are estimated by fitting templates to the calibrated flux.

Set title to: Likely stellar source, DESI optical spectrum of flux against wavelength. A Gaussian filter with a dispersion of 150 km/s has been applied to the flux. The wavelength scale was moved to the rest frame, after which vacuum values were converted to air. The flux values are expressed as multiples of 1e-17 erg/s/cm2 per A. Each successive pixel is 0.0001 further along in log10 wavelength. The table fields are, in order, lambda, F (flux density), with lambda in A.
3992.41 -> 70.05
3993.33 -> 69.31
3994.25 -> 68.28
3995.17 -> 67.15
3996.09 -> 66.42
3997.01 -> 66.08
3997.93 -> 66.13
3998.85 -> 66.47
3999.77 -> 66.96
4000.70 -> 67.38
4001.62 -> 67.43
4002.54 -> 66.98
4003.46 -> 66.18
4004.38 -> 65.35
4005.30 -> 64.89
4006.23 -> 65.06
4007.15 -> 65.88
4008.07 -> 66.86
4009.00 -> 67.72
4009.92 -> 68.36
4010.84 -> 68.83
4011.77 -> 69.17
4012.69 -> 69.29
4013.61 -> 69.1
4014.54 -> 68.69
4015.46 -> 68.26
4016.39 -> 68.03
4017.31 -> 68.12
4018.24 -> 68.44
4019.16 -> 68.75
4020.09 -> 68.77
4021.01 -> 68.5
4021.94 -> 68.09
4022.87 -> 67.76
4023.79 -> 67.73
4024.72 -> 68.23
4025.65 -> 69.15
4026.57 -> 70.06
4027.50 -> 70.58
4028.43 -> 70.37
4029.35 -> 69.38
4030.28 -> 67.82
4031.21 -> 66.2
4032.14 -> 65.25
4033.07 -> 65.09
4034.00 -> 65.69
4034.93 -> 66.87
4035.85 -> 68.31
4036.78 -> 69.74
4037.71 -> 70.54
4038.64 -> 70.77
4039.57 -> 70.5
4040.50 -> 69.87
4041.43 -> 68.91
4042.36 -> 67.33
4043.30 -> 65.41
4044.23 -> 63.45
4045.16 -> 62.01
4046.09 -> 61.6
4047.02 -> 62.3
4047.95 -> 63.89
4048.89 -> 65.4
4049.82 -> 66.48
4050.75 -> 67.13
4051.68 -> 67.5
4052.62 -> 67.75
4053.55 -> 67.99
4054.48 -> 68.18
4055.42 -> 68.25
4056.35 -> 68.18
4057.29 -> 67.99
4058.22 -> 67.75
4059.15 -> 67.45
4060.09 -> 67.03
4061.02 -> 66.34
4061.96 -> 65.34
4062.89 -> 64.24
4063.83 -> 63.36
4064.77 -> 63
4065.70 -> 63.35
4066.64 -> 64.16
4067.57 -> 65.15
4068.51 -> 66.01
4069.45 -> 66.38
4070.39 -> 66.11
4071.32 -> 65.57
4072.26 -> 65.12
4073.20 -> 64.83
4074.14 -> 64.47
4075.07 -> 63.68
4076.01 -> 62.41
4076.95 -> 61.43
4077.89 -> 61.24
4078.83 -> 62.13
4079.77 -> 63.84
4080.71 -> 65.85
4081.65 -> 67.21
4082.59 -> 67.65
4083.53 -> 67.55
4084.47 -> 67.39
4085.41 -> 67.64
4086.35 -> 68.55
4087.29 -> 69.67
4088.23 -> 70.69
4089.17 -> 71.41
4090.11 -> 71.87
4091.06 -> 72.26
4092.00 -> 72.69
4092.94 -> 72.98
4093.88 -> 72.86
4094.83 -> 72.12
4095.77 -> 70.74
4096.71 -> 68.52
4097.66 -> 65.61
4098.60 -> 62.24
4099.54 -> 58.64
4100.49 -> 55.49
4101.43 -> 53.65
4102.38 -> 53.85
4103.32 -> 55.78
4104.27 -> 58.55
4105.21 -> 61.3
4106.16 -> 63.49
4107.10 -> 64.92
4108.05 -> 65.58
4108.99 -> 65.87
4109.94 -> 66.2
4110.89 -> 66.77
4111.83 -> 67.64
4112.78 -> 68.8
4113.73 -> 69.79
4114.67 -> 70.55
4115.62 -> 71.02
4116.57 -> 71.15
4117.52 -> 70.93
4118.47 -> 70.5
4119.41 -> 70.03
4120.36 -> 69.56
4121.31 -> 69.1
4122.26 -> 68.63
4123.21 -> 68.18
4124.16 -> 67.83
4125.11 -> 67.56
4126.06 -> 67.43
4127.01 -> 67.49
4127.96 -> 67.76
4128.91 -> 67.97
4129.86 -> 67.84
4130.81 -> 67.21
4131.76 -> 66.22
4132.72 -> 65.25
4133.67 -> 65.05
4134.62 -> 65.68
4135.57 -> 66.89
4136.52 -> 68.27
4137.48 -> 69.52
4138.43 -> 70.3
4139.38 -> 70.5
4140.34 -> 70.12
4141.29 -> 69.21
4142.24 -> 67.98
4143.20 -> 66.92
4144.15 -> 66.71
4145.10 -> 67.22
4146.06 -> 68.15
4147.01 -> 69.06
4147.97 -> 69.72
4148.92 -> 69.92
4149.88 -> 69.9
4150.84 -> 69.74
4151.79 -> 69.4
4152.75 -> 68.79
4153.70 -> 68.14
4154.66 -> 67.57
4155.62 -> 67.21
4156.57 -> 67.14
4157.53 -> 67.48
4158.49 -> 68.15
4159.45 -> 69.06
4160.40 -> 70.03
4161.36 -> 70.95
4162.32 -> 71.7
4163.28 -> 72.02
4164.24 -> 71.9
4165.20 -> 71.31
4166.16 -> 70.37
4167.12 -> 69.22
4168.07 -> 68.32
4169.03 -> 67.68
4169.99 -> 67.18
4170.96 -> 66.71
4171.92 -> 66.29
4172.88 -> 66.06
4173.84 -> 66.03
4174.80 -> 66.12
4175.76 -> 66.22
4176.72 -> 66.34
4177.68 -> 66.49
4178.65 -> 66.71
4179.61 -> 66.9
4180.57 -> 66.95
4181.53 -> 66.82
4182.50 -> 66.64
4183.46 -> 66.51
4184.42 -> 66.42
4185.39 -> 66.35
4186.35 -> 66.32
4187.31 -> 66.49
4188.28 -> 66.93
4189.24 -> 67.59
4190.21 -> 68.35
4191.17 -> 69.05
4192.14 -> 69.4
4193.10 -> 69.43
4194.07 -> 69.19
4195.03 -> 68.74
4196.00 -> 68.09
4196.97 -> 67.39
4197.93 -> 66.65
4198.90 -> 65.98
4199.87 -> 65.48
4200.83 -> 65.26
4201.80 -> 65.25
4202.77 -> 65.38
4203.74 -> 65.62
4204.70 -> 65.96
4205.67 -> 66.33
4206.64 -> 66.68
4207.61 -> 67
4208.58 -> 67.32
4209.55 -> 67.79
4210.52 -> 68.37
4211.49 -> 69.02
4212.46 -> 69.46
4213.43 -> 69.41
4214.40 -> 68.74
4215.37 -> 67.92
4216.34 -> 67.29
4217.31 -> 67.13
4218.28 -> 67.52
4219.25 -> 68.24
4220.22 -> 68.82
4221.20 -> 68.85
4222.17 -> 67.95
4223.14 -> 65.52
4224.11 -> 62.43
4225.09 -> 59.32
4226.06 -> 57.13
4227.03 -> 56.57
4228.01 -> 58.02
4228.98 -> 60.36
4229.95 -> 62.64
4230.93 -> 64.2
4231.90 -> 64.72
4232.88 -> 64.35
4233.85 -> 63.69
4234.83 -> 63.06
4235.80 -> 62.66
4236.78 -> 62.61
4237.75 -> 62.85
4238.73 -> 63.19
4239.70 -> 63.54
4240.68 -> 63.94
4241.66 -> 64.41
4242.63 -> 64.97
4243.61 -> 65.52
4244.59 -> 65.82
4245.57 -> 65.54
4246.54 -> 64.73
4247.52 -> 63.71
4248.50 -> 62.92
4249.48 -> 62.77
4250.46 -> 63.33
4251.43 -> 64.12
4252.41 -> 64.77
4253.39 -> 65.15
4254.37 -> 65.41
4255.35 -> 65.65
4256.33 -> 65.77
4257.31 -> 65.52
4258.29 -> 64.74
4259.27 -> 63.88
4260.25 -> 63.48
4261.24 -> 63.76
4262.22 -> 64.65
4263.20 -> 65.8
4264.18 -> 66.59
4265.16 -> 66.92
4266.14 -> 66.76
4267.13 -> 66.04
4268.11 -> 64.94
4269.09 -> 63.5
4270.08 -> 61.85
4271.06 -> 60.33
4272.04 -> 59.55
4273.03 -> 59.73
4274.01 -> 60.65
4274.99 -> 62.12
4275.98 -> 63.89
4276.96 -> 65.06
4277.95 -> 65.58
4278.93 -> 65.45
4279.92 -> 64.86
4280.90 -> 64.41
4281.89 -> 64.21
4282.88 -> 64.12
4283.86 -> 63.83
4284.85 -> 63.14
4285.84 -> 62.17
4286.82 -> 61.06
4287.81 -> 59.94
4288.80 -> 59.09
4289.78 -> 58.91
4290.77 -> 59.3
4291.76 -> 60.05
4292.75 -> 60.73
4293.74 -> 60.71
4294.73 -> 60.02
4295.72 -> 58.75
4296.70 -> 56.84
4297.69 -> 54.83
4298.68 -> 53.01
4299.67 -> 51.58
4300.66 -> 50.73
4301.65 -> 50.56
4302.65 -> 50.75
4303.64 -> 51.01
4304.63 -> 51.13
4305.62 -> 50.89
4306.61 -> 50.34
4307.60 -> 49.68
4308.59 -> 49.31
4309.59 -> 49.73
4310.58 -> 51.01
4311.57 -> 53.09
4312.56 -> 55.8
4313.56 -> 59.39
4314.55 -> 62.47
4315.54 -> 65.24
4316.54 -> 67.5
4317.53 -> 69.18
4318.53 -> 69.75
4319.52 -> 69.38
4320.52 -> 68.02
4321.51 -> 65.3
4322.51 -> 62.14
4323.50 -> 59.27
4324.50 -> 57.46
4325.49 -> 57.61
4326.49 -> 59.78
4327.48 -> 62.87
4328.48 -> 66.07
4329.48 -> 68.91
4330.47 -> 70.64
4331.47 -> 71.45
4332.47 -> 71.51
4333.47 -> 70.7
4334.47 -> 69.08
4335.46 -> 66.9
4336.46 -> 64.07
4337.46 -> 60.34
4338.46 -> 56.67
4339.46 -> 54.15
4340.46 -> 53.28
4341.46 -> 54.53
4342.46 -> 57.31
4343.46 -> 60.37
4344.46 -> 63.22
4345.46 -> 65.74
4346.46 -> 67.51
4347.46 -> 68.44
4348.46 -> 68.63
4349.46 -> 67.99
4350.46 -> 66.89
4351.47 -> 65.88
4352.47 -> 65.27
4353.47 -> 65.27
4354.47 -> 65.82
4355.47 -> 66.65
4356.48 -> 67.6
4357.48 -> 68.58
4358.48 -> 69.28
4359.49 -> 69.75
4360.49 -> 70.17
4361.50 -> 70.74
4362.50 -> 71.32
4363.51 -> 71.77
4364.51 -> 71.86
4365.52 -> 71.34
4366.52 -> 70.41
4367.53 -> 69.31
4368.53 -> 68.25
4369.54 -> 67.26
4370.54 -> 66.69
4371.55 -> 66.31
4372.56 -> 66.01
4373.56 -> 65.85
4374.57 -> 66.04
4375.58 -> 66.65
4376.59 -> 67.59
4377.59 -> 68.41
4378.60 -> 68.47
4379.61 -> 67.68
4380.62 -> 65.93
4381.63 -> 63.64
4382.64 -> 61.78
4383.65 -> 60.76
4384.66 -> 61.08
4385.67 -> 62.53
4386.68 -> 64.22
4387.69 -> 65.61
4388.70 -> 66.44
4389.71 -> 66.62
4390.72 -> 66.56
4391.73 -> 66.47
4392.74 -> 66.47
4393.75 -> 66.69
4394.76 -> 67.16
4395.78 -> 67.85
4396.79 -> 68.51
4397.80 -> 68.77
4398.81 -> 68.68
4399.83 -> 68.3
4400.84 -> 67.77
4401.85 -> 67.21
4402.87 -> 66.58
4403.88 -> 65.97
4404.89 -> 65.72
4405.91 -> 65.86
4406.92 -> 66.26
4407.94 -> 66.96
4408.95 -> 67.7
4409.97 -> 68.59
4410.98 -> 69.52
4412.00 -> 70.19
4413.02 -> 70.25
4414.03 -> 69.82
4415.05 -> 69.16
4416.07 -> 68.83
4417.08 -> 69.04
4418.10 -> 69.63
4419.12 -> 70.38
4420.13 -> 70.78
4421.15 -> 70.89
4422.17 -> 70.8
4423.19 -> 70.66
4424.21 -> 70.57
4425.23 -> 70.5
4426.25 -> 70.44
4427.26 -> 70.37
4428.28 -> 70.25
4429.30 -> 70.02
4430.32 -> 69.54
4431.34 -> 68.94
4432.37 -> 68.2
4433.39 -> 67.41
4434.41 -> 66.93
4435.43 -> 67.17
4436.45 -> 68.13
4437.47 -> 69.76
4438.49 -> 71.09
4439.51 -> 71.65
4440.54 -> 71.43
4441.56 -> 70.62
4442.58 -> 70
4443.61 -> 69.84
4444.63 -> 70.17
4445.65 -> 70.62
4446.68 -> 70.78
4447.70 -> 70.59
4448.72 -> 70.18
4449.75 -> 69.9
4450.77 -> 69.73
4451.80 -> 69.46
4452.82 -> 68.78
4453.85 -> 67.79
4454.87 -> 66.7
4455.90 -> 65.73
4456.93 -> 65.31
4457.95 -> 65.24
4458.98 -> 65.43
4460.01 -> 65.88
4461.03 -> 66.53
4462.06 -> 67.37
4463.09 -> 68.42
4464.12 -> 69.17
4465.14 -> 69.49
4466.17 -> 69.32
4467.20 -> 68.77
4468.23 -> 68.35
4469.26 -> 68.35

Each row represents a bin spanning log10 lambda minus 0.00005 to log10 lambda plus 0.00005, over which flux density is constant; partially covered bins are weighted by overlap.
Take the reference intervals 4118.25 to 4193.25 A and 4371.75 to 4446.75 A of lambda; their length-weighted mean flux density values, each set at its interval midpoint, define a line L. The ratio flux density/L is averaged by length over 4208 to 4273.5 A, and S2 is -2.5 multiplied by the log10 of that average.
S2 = 0.06 mag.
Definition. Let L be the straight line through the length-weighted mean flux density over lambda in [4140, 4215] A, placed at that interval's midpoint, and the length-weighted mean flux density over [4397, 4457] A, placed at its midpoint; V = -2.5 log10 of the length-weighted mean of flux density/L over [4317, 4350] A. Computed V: 0.072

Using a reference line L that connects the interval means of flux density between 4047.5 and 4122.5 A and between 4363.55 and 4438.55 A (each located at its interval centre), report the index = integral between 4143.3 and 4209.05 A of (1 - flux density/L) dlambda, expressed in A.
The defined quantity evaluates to -1.0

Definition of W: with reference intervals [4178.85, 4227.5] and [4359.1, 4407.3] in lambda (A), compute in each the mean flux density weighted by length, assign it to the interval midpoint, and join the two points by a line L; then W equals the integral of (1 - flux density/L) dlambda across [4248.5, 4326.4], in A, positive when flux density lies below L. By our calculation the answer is 7.0 A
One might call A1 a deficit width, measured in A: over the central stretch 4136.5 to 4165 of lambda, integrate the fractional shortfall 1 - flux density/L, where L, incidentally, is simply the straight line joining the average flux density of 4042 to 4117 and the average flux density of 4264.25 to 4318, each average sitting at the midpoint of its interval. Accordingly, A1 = -2.46 A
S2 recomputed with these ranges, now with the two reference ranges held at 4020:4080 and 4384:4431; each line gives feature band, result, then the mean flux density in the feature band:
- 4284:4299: 0.139 mag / 59.4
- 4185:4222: -0.006 mag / 67.5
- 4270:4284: 0.073 mag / 63.1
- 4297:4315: 0.274 mag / 52.5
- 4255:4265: 0.038 mag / 65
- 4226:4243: 0.079 mag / 62.5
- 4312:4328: 0.075 mag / 63.2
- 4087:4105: 0.015 mag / 65.7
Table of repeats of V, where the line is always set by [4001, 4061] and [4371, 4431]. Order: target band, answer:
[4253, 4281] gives 0.06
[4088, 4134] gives 0.01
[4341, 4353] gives 0.05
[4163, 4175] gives -0.01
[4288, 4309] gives 0.23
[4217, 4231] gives 0.07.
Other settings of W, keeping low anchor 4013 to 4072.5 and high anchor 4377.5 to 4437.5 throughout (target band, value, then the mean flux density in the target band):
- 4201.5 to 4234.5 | 0.96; 65.4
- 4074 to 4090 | 0.22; 66.3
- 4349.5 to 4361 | 0.04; 67.4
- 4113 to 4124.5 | -0.44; 69.8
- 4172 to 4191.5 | 0.17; 66.8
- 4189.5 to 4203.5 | -0.01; 67.3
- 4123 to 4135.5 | 0.04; 67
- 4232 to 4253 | 1.08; 64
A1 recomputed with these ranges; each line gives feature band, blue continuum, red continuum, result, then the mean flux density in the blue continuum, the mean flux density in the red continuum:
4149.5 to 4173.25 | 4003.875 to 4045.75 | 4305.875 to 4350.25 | -1.3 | 67.8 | 62.1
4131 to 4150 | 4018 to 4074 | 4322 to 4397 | -0.4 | 66.9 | 65.7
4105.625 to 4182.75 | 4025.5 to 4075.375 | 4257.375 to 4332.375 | -4.5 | 66.6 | 60.9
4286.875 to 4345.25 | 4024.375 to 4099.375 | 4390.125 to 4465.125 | 7.3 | 67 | 68.7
